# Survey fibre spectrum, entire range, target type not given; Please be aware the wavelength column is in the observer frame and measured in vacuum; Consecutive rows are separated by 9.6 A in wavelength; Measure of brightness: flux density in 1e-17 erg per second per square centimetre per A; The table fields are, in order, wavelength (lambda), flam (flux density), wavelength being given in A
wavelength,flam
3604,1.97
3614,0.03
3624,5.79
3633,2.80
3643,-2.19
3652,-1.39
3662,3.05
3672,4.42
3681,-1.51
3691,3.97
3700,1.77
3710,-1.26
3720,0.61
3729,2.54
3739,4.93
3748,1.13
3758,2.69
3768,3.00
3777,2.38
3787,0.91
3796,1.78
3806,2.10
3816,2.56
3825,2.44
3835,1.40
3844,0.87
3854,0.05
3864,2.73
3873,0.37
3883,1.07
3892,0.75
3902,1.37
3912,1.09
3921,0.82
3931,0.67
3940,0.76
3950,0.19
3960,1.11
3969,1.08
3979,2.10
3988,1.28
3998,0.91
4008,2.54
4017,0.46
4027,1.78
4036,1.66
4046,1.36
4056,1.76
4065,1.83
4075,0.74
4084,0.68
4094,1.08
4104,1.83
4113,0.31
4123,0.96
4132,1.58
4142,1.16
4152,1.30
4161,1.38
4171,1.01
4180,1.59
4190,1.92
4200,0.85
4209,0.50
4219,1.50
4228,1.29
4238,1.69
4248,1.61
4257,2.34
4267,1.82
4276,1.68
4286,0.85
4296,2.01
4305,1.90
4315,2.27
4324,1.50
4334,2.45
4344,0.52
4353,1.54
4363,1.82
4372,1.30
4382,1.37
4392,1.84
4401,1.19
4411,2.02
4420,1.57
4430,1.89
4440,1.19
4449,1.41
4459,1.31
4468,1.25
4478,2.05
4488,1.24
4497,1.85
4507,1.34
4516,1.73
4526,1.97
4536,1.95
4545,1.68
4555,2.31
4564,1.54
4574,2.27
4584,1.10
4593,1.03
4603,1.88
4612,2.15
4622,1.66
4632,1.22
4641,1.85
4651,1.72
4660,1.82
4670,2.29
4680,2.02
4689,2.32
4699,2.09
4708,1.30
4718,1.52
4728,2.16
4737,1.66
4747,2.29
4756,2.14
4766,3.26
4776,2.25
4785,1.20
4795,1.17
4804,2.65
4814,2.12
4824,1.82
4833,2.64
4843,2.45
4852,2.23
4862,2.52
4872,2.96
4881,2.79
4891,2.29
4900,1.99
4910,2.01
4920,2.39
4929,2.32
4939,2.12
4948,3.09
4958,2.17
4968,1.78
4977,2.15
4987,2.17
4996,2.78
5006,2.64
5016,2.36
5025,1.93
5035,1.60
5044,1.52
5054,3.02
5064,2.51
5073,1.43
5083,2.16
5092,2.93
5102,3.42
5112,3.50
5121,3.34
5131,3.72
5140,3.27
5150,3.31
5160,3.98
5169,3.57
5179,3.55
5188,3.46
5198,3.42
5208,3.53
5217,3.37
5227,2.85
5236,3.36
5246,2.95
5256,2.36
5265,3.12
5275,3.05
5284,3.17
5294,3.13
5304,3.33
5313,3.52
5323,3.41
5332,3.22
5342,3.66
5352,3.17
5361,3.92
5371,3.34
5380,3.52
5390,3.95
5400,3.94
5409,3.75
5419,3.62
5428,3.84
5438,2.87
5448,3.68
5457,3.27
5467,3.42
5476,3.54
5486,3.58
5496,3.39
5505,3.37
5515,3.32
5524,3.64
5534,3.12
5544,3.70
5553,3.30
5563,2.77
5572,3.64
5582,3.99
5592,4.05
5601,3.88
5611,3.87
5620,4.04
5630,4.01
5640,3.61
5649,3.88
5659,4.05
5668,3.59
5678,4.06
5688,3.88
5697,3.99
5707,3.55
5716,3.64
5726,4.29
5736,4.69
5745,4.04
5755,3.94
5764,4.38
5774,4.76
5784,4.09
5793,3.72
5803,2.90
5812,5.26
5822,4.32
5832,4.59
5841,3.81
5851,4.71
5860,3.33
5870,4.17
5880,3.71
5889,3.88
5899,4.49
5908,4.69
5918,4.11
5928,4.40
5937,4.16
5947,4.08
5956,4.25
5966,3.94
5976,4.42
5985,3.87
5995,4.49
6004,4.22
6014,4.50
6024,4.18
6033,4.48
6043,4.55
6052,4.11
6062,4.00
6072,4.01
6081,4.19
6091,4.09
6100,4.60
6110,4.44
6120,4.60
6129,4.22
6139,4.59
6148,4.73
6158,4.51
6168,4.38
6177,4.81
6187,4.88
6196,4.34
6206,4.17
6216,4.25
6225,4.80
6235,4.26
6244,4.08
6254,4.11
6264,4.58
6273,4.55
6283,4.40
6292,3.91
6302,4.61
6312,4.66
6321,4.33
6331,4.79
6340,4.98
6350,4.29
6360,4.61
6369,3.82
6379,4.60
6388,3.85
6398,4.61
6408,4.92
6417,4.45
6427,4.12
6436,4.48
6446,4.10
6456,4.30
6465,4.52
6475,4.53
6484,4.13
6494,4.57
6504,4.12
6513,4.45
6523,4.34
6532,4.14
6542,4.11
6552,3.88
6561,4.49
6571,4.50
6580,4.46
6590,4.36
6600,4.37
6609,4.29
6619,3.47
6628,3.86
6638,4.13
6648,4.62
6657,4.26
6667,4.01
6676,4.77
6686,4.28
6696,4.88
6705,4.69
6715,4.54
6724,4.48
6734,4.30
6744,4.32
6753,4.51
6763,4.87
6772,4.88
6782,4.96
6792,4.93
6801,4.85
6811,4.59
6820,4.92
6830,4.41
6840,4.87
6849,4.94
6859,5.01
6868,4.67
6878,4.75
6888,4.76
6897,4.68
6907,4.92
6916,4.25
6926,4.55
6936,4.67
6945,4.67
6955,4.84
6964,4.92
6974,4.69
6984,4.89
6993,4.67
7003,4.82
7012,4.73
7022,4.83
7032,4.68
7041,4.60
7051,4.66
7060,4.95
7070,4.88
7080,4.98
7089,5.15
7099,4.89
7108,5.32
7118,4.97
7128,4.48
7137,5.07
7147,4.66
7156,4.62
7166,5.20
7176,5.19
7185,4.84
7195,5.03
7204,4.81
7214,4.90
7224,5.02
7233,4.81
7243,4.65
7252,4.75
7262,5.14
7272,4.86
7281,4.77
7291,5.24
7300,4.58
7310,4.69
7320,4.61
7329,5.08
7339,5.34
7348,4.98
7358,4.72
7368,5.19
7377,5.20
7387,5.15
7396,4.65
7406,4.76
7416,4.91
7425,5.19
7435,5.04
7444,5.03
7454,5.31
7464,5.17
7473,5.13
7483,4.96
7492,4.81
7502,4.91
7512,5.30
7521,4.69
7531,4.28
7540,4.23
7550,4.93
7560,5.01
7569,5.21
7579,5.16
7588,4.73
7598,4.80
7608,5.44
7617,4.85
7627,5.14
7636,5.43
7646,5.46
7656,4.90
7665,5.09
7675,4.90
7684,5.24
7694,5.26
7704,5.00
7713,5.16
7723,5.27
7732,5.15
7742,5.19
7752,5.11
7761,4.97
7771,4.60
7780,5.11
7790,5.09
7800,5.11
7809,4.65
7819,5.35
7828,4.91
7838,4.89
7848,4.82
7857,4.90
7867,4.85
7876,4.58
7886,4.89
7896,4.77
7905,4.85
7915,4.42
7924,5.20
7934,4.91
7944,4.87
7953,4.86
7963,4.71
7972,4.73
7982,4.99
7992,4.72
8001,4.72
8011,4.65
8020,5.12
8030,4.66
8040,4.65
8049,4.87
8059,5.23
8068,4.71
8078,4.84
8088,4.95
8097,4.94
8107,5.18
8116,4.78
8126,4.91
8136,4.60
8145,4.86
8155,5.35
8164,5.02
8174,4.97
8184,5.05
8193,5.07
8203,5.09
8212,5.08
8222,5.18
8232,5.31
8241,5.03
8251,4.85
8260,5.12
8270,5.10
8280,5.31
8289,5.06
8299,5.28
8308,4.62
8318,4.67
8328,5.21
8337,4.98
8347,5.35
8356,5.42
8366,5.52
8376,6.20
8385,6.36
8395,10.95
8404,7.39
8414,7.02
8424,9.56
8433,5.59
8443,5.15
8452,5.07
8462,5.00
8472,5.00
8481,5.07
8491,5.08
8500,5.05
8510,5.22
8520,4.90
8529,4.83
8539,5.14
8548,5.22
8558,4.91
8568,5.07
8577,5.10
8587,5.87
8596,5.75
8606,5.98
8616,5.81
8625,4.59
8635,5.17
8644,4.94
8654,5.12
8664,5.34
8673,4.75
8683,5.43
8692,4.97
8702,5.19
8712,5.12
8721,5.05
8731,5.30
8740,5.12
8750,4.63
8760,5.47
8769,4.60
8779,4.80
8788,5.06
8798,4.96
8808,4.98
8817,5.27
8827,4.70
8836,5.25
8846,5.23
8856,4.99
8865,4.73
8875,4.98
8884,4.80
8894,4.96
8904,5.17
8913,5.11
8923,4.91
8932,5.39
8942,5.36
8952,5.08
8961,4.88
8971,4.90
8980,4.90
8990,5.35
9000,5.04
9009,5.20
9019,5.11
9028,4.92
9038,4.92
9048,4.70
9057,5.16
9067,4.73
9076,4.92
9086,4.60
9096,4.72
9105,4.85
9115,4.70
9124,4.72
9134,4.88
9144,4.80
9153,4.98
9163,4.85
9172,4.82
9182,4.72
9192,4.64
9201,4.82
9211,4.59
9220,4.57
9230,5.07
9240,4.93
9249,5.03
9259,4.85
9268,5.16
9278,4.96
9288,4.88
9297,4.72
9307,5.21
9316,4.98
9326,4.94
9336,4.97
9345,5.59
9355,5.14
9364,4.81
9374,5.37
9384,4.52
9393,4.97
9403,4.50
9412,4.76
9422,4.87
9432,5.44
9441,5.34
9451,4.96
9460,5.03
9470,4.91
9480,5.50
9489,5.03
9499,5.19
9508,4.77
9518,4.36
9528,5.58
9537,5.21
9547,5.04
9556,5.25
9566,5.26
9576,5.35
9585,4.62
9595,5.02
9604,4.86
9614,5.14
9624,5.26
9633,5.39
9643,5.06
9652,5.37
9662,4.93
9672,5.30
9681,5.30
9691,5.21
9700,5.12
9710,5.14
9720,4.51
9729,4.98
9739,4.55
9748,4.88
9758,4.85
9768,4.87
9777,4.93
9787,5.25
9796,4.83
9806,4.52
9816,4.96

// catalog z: 0.279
